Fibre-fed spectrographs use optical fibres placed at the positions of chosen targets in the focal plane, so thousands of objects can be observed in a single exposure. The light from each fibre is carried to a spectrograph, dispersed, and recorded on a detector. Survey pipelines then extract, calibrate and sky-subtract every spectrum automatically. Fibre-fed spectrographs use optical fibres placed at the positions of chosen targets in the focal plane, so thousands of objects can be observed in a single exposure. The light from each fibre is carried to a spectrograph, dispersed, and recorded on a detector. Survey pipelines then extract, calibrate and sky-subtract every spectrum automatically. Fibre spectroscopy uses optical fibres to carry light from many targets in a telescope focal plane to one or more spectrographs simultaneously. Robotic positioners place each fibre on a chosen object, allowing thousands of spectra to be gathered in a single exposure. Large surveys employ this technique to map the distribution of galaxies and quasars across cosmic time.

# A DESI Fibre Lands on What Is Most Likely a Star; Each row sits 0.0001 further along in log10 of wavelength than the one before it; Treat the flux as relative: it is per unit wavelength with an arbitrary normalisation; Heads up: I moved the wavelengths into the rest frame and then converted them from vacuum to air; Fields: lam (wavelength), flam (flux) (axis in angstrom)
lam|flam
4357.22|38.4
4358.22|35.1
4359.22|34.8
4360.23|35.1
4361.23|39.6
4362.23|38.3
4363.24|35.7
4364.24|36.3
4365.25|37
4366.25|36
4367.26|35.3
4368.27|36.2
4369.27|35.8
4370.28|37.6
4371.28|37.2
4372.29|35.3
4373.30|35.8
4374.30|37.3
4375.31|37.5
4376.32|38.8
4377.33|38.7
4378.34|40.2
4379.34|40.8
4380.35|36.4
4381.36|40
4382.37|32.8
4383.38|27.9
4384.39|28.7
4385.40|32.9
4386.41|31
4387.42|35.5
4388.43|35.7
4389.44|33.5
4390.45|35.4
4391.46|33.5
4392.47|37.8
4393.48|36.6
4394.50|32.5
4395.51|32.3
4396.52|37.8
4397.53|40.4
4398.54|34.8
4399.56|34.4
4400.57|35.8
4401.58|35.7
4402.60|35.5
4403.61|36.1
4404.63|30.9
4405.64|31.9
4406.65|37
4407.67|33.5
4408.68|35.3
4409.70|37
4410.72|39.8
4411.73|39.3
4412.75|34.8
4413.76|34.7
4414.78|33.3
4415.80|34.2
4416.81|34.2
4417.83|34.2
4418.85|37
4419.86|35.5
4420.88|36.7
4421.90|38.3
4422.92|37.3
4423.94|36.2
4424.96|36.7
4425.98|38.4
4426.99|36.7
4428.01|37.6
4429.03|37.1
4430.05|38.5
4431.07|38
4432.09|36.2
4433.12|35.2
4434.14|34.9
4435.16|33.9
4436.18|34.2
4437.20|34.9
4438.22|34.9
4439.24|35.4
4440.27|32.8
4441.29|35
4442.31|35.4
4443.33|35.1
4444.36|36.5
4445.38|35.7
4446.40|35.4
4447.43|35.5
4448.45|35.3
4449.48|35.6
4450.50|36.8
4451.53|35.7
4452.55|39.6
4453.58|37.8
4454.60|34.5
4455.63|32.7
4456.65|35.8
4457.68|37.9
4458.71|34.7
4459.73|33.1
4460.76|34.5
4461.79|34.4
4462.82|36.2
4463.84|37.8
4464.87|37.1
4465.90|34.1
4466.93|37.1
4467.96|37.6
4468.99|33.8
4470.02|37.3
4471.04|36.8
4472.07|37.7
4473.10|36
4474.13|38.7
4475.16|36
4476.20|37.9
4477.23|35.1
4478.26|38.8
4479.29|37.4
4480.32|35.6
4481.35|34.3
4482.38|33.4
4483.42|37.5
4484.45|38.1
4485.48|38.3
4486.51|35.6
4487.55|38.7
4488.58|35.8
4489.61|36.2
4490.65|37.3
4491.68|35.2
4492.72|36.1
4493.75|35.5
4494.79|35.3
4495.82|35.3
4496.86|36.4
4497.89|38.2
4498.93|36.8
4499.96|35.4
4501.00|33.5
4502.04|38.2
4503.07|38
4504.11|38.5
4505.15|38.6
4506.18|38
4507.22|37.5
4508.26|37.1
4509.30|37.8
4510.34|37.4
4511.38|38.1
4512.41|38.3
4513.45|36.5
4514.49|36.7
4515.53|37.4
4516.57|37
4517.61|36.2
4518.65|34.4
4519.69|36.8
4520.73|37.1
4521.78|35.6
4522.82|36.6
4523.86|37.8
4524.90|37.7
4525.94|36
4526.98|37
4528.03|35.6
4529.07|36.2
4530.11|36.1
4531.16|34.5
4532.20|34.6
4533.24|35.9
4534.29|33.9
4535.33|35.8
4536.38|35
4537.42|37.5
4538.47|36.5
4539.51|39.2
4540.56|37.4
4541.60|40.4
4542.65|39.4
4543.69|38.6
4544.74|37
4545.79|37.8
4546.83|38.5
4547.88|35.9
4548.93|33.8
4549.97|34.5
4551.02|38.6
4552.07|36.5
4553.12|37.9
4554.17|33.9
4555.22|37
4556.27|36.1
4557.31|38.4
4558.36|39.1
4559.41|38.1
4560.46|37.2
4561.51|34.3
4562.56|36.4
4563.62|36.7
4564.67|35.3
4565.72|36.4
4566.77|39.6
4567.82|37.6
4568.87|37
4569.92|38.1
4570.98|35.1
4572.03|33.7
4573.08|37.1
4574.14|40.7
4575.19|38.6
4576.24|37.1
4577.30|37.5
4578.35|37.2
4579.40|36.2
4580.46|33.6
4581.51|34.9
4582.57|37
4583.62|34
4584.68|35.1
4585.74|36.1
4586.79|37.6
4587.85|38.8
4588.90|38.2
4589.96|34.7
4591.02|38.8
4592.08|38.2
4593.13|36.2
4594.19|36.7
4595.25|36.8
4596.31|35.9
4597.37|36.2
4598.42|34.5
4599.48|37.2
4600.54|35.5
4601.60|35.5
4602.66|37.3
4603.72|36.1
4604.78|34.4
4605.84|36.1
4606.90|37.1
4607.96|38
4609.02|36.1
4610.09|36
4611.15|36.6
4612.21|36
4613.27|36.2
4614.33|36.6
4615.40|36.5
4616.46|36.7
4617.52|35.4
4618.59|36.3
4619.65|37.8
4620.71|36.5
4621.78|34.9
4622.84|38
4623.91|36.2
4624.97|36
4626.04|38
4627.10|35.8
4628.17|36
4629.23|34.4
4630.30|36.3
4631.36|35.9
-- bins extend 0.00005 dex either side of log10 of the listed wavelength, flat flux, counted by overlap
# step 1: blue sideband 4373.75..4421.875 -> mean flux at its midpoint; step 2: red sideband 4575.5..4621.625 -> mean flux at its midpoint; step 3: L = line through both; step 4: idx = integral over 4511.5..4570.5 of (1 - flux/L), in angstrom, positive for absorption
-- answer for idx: -1.1 angstrom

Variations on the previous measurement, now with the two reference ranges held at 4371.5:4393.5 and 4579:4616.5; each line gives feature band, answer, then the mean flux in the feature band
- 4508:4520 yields -0.32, 37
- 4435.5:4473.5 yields 0.12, 35.7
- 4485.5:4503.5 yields -0.21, 36.4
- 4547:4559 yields -0.15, 36.6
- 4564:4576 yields -0.33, 37.2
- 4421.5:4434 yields -0.49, 37.1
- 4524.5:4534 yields 0.05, 35.9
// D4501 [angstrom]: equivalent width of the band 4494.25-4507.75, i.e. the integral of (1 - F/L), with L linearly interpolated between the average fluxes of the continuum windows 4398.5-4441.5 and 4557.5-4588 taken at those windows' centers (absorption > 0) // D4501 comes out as -0.2 angstrom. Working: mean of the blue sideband 35.7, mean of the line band 36.9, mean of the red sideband 36.7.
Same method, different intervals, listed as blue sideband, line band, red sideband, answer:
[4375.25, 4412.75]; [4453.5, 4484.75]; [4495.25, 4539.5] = 0.1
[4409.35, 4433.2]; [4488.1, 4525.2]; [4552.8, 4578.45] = 0.1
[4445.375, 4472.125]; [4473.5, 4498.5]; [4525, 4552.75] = -0.2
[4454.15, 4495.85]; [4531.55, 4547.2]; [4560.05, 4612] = -0.3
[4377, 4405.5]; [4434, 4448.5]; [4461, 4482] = 0.4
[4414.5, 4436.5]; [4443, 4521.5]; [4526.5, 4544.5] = -0.1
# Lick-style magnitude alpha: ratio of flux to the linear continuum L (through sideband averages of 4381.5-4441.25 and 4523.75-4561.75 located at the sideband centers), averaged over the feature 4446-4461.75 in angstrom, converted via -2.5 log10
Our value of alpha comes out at 0.00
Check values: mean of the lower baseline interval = 35.3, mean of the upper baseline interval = 36.8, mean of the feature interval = 35.6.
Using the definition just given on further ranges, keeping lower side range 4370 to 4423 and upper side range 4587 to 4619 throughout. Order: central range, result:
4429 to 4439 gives 0.00 mag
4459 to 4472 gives 0.00 mag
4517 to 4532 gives 0.00 mag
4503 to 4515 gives -0.05 mag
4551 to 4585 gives -0.01 mag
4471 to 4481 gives -0.03 mag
